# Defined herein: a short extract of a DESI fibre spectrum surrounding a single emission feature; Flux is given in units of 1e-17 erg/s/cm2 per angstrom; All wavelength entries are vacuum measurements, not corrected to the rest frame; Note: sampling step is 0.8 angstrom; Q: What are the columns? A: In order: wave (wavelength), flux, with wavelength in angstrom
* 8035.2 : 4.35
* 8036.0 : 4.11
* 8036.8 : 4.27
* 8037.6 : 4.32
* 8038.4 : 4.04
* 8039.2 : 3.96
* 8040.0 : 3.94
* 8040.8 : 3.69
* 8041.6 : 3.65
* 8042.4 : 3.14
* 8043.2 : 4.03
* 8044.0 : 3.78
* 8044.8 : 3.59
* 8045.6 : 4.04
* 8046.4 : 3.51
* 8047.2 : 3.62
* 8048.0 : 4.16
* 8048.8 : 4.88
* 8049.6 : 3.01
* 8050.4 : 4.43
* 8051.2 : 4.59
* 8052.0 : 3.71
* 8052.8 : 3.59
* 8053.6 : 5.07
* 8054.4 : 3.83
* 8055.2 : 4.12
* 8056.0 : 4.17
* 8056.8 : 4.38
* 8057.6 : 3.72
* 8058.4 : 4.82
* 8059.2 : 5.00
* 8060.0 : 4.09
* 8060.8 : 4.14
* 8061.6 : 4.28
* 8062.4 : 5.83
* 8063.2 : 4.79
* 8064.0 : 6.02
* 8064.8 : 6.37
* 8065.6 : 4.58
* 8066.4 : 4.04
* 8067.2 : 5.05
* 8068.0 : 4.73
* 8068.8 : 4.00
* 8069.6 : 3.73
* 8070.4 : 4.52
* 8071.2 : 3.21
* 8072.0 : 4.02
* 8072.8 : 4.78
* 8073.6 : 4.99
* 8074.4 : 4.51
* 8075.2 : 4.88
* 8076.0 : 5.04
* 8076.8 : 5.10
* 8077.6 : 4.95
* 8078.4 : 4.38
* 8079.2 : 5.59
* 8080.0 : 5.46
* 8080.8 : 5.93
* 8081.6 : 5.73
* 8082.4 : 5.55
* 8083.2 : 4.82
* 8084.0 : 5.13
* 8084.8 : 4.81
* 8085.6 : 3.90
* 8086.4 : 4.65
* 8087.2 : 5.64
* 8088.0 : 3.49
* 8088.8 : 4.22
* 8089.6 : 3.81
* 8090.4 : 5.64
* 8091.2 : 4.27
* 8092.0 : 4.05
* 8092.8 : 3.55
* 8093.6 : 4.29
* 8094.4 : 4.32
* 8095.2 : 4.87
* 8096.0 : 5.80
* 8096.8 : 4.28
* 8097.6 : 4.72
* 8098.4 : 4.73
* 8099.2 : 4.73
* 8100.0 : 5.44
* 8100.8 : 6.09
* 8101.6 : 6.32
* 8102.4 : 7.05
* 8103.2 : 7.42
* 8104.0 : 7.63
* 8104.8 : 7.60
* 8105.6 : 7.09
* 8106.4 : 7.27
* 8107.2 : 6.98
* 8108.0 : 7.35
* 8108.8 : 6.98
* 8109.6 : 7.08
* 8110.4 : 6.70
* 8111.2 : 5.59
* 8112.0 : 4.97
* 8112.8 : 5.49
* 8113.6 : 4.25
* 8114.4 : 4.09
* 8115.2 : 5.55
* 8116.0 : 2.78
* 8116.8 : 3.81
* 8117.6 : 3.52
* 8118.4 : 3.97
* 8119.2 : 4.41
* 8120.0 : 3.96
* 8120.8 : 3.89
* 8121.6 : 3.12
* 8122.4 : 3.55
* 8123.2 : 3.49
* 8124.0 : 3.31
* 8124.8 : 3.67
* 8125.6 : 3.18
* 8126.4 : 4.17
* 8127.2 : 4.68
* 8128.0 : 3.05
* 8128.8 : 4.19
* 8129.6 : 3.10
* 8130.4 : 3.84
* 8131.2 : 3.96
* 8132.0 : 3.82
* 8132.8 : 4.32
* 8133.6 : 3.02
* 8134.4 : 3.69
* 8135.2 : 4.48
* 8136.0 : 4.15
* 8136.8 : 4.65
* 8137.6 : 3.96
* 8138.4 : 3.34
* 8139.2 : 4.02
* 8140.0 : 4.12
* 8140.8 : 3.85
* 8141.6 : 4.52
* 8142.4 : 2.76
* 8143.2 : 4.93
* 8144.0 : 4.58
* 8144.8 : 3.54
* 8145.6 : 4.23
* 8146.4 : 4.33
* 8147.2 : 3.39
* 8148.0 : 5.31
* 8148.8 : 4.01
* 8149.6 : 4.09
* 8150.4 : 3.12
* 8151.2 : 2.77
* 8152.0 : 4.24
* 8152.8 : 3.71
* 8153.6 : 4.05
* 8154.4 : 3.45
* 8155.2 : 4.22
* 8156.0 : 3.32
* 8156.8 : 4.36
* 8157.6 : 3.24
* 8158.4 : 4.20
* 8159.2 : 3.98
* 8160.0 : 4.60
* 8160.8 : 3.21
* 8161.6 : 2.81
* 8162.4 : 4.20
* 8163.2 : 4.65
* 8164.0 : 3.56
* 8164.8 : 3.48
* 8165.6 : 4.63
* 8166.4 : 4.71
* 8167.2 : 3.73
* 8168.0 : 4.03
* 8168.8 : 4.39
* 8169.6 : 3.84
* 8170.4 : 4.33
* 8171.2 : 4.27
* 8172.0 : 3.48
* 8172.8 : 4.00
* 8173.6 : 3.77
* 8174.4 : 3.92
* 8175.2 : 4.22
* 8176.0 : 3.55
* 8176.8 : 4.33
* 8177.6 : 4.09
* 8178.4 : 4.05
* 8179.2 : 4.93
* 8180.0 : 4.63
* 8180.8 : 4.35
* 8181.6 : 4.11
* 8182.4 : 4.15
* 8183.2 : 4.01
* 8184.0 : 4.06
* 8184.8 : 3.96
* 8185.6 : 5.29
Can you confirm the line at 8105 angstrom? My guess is [N II]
